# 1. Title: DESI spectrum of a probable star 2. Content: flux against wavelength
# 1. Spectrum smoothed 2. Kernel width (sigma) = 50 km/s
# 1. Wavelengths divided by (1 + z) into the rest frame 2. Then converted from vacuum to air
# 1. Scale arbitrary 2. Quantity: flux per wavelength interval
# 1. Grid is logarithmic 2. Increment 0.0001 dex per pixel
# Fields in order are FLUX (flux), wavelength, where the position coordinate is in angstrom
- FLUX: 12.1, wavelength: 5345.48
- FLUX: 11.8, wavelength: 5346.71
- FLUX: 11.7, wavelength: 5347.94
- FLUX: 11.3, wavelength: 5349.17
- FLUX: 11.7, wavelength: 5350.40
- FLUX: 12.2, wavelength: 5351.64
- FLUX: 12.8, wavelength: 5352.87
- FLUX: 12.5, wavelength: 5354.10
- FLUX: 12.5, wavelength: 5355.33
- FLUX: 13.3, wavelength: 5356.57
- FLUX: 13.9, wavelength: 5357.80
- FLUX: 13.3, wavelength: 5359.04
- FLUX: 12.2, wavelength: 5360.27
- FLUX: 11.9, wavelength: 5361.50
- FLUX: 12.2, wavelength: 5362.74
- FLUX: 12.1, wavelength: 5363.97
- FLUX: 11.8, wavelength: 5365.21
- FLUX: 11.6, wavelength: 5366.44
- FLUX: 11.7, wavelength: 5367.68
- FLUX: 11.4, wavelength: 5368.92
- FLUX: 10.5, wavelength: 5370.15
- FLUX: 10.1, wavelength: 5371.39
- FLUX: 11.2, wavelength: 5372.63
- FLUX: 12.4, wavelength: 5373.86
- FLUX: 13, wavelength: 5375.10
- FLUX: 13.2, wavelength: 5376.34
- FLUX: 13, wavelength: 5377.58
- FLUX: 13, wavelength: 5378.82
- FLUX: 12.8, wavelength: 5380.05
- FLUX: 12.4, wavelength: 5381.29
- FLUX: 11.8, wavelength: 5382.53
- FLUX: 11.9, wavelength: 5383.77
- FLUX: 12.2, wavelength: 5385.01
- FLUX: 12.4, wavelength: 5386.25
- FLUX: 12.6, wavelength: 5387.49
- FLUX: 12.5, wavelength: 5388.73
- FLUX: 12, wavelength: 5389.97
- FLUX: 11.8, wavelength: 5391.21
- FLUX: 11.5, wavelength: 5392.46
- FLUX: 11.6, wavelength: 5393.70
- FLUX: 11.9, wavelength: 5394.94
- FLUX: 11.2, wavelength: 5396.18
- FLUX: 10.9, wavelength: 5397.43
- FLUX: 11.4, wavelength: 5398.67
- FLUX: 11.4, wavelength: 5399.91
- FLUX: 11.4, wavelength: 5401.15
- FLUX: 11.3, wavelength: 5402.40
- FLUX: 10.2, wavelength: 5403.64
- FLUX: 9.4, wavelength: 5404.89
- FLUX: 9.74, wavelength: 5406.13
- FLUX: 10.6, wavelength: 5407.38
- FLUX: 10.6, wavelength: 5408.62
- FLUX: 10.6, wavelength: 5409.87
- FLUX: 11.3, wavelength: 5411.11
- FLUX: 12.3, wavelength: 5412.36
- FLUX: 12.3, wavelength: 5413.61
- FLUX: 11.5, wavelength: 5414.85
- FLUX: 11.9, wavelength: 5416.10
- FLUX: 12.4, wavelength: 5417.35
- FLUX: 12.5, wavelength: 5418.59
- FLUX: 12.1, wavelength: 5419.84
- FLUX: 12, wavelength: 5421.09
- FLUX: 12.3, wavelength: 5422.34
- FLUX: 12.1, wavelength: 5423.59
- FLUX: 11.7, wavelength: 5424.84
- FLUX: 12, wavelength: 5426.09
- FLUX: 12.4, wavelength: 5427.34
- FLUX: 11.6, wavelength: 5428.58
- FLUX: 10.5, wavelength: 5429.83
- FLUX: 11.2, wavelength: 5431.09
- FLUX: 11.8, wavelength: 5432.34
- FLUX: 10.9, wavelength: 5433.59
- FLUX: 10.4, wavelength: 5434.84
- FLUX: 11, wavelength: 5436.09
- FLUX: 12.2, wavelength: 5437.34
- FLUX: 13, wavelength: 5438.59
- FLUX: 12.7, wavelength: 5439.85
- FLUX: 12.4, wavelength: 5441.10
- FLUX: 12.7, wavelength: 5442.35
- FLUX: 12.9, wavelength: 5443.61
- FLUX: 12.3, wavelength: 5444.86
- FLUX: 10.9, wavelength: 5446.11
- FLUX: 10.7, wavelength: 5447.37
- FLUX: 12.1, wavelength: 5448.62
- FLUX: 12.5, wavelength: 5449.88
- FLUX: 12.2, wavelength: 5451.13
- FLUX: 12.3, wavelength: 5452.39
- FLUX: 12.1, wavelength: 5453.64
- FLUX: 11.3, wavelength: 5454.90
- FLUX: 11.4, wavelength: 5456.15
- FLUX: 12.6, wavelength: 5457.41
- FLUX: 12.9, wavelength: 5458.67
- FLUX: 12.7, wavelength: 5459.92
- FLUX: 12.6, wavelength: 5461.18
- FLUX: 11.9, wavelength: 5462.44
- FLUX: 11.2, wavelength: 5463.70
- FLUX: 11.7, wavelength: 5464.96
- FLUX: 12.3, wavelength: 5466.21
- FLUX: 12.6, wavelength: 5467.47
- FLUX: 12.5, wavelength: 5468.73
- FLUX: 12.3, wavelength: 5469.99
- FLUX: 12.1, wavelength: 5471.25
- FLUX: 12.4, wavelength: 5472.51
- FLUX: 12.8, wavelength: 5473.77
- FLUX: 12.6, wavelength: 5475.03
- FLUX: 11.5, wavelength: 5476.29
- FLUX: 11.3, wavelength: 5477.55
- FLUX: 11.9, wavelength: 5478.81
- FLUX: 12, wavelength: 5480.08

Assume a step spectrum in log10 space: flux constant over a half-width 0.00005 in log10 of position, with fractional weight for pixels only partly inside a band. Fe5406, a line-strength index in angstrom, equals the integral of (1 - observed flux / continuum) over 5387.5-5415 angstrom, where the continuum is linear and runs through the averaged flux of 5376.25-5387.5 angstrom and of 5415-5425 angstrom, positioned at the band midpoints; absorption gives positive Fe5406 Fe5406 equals 2.3 angstrom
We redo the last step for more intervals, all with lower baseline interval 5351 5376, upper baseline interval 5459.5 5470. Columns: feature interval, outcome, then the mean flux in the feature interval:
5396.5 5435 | 2.4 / 11.4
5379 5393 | -0.1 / 12.2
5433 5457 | 0.5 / 11.9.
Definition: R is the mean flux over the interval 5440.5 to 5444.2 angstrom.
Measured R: 12.7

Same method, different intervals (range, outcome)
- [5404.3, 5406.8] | 9.59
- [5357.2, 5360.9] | 13.1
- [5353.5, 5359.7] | 13.1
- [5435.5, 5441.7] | 12.3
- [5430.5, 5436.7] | 11.1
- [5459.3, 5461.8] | 12.6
